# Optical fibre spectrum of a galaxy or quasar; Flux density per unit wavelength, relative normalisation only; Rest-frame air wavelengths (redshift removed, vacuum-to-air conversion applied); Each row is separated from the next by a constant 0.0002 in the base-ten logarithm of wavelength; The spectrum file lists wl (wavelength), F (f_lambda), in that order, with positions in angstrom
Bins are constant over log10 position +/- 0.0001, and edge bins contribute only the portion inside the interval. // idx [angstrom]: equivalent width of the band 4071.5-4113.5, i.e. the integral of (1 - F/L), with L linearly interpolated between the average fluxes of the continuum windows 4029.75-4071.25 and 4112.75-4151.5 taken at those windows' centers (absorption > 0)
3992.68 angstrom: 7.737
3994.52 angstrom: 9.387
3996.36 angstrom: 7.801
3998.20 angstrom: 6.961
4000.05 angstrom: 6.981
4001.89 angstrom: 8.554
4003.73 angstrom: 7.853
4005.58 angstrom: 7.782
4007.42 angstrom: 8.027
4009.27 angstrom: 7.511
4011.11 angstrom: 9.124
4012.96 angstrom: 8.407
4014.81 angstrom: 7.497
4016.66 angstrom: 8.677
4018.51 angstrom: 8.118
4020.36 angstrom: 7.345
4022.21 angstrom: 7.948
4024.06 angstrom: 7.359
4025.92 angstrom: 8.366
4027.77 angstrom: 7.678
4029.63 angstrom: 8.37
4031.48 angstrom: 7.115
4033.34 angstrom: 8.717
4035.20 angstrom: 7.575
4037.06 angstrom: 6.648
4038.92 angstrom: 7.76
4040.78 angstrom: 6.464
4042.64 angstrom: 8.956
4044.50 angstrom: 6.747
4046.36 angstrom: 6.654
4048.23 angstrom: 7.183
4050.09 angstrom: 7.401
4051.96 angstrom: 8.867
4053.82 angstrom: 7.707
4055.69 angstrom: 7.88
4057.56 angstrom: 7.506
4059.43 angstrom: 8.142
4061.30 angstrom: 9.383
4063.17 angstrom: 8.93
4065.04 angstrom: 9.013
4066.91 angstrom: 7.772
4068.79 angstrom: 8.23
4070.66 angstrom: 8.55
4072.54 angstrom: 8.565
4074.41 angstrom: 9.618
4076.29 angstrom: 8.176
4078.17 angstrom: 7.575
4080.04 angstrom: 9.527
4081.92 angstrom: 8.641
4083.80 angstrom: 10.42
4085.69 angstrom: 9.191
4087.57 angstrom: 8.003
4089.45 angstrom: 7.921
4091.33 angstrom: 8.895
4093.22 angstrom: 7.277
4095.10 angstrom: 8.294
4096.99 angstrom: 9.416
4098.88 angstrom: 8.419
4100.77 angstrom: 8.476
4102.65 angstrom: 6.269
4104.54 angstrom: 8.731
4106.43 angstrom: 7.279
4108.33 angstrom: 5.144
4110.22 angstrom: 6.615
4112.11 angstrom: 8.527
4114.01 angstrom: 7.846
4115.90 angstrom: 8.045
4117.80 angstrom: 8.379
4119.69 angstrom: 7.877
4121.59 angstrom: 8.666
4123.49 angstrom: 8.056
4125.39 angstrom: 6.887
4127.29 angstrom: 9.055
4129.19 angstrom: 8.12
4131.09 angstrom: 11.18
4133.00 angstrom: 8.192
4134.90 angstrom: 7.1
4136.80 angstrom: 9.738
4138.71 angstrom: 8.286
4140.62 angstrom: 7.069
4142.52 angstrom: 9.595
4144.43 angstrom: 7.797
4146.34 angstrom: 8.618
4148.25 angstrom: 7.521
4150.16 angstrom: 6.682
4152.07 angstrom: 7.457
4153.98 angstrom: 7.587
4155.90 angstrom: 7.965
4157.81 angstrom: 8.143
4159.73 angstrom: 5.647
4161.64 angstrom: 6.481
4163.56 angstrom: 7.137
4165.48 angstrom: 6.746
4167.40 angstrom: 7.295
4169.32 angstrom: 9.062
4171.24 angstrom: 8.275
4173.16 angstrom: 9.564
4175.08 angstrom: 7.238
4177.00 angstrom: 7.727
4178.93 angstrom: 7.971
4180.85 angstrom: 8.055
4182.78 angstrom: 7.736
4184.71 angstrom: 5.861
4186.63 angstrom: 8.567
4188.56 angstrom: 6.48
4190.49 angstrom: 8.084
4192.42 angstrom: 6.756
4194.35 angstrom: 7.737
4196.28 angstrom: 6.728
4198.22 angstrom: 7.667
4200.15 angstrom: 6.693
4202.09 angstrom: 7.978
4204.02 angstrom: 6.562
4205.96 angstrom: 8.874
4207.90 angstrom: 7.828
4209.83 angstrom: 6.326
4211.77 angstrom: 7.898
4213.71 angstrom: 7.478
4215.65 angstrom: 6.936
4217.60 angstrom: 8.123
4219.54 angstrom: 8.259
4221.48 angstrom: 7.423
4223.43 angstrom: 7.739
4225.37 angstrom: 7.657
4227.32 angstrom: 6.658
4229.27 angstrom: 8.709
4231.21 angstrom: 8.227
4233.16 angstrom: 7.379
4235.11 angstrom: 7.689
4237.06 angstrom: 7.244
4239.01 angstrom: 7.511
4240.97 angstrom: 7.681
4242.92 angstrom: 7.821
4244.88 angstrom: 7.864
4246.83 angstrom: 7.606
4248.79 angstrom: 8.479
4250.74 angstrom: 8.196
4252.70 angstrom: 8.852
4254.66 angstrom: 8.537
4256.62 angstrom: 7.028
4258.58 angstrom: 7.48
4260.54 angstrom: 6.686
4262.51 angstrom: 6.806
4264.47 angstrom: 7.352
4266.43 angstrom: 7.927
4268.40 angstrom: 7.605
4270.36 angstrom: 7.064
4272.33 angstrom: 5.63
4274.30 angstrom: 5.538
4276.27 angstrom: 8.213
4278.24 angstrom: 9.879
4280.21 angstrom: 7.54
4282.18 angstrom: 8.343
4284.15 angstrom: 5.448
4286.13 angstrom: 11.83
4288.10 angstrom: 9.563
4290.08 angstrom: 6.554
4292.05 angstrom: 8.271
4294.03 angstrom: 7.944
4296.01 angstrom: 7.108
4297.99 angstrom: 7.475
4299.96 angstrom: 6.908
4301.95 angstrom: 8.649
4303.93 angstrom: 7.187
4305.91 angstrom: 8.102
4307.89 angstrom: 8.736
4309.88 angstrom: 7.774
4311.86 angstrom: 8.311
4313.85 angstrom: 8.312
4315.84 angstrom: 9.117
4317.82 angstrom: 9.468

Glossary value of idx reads -0.9 angstrom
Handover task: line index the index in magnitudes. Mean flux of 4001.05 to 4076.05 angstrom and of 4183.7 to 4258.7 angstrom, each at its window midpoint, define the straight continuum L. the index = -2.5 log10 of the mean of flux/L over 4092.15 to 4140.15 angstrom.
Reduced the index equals -0.03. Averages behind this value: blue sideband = 8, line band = 8.07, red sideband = 7.61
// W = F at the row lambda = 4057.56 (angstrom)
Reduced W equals 7.506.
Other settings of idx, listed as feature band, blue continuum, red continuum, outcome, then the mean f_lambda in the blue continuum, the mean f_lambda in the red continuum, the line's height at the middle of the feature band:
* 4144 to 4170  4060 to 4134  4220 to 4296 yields 2.23 angstrom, 8.33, 7.73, 8.11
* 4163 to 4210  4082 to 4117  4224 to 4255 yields 2.12 angstrom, 8.06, 7.87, 7.94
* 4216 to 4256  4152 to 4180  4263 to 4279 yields -2.26 angstrom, 7.63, 7.35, 7.44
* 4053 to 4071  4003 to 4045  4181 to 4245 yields -1.23 angstrom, 7.84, 7.52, 7.77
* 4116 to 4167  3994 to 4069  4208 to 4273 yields -1.19 angstrom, 7.9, 7.58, 7.73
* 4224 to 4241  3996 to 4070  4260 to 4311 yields 0.23 angstrom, 7.88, 7.71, 7.74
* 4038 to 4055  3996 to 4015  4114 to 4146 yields 1.07 angstrom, 7.88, 8.37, 8.04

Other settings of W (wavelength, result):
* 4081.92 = 8.641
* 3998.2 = 6.961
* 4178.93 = 7.971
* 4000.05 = 6.981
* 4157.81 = 8.143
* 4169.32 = 9.062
